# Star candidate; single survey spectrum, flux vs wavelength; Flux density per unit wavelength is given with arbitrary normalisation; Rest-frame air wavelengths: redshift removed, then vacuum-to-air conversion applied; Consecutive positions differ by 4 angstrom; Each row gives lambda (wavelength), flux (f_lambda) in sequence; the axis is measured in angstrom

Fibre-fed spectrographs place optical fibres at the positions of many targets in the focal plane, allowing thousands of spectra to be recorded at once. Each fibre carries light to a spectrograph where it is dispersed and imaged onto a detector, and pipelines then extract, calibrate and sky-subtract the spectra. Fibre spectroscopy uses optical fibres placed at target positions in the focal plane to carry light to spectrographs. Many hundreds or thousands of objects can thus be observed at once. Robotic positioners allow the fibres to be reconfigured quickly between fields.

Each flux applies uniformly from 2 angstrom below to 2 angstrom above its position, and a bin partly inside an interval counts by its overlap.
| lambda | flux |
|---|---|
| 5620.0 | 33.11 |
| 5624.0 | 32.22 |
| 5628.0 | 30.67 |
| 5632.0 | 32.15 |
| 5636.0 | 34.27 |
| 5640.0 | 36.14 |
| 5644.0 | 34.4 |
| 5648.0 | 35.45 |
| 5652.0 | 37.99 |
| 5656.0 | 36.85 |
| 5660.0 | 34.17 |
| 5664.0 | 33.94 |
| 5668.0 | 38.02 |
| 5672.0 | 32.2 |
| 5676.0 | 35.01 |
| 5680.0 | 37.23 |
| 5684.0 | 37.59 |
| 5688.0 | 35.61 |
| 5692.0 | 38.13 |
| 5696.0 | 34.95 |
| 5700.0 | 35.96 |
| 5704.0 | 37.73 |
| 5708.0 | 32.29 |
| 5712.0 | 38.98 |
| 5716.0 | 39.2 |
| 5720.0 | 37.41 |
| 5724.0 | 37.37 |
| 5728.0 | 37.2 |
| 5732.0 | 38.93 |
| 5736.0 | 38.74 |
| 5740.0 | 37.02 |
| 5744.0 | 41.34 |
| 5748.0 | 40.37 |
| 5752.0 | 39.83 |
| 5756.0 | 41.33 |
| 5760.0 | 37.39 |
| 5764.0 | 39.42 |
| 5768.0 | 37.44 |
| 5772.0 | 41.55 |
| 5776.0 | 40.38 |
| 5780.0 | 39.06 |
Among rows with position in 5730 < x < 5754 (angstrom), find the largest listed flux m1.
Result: 41.34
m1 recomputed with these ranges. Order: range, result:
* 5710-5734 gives 39.2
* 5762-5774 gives 41.55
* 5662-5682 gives 38.02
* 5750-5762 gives 41.33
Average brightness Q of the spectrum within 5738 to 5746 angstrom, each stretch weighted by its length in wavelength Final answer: 39.2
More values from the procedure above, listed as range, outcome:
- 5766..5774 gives 39.5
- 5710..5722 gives 38.5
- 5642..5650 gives 34.9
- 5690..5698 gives 36.5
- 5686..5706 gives 36.5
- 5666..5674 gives 35.1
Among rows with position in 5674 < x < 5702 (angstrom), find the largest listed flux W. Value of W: 38.13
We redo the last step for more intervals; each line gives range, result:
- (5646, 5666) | 37.99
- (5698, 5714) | 38.98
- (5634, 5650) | 36.14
